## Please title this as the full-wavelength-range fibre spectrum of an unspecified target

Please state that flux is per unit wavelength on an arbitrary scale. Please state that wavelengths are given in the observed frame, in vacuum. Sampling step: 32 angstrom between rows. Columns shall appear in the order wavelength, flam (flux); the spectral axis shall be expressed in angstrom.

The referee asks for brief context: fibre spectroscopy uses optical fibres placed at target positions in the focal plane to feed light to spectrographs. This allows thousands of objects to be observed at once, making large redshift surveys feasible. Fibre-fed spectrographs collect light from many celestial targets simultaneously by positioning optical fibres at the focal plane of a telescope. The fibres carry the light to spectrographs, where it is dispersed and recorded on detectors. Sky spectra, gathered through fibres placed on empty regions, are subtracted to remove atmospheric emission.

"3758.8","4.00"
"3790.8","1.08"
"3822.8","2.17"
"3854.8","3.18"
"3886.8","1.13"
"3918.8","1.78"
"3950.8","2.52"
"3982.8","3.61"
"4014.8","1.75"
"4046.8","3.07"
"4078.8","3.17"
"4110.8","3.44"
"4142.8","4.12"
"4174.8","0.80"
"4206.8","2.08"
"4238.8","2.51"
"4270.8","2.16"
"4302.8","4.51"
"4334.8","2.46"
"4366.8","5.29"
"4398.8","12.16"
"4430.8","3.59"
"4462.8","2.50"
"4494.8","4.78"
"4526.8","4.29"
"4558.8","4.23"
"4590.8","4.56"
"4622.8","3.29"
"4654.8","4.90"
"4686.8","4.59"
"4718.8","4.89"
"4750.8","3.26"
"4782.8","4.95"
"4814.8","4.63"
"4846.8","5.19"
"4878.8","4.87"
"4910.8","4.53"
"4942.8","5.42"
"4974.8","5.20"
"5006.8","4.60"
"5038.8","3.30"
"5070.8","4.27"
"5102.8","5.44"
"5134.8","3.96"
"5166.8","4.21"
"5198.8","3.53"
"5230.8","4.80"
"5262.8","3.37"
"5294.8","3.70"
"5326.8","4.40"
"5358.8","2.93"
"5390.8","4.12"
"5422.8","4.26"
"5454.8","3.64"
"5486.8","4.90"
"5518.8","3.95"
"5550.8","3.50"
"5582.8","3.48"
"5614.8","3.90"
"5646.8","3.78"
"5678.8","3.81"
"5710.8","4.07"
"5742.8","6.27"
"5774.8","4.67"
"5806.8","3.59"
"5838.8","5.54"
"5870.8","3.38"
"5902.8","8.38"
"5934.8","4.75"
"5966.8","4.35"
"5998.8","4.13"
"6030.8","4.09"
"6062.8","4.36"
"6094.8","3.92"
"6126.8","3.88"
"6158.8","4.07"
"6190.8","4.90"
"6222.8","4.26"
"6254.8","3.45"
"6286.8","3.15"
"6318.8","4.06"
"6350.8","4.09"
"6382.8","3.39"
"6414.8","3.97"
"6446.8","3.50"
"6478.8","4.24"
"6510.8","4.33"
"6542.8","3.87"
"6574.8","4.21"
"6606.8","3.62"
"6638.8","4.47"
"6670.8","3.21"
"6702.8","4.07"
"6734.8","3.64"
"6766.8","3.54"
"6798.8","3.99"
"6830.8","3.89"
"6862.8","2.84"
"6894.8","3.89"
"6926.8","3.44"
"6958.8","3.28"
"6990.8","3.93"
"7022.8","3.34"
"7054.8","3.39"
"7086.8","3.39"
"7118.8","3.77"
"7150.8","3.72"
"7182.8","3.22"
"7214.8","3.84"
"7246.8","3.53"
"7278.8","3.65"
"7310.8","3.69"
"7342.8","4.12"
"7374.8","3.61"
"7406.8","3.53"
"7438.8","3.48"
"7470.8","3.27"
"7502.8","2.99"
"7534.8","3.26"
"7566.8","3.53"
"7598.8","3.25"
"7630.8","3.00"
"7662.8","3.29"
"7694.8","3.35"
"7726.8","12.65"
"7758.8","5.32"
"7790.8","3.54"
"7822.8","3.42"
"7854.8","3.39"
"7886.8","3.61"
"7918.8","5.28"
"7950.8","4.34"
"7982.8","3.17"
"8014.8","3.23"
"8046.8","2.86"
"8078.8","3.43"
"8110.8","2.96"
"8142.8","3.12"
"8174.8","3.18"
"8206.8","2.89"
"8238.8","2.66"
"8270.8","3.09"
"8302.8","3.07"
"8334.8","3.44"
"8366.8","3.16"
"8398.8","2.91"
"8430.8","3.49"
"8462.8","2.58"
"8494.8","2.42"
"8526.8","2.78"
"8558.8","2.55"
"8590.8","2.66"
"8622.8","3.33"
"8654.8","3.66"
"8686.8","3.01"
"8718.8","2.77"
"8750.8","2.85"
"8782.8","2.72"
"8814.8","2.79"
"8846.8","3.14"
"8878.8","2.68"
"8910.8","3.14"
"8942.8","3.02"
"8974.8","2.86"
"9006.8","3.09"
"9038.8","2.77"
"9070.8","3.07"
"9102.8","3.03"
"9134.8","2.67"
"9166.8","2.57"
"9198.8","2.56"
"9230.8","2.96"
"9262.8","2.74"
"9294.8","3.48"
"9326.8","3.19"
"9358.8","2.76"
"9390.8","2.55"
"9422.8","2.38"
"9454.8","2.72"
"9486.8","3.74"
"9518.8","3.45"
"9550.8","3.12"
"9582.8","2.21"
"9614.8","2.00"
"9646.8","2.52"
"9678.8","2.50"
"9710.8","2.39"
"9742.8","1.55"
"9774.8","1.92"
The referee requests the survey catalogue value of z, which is 0.18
